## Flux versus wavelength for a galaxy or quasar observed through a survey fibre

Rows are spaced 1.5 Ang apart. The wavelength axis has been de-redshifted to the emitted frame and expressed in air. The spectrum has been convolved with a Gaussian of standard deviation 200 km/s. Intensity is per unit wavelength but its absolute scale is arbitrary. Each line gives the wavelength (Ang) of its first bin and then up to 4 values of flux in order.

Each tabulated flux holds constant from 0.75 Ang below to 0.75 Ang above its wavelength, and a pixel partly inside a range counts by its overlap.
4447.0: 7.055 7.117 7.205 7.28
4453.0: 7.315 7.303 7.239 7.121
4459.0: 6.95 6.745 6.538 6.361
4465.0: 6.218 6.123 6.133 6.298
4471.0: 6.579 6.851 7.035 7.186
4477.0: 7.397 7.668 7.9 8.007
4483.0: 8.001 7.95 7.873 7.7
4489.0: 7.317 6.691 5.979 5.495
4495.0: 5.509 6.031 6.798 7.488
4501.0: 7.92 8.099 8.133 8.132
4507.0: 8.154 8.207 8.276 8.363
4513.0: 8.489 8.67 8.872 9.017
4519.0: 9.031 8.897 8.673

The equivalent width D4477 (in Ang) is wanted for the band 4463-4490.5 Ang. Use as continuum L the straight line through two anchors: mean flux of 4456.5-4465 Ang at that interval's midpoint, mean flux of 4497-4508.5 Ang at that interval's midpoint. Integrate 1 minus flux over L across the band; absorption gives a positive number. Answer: 0.0 Ang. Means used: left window 6.71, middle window 7.14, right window 7.8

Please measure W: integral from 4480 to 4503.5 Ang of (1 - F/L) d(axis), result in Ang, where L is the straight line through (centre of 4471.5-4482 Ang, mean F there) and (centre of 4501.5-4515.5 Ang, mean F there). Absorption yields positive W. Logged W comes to 1.9 Ang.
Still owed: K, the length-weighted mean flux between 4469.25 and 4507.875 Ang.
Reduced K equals 7.25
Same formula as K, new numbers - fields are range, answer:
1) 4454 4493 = 7.03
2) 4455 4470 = 6.59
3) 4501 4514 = 8.22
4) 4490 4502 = 6.52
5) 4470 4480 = 7.16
